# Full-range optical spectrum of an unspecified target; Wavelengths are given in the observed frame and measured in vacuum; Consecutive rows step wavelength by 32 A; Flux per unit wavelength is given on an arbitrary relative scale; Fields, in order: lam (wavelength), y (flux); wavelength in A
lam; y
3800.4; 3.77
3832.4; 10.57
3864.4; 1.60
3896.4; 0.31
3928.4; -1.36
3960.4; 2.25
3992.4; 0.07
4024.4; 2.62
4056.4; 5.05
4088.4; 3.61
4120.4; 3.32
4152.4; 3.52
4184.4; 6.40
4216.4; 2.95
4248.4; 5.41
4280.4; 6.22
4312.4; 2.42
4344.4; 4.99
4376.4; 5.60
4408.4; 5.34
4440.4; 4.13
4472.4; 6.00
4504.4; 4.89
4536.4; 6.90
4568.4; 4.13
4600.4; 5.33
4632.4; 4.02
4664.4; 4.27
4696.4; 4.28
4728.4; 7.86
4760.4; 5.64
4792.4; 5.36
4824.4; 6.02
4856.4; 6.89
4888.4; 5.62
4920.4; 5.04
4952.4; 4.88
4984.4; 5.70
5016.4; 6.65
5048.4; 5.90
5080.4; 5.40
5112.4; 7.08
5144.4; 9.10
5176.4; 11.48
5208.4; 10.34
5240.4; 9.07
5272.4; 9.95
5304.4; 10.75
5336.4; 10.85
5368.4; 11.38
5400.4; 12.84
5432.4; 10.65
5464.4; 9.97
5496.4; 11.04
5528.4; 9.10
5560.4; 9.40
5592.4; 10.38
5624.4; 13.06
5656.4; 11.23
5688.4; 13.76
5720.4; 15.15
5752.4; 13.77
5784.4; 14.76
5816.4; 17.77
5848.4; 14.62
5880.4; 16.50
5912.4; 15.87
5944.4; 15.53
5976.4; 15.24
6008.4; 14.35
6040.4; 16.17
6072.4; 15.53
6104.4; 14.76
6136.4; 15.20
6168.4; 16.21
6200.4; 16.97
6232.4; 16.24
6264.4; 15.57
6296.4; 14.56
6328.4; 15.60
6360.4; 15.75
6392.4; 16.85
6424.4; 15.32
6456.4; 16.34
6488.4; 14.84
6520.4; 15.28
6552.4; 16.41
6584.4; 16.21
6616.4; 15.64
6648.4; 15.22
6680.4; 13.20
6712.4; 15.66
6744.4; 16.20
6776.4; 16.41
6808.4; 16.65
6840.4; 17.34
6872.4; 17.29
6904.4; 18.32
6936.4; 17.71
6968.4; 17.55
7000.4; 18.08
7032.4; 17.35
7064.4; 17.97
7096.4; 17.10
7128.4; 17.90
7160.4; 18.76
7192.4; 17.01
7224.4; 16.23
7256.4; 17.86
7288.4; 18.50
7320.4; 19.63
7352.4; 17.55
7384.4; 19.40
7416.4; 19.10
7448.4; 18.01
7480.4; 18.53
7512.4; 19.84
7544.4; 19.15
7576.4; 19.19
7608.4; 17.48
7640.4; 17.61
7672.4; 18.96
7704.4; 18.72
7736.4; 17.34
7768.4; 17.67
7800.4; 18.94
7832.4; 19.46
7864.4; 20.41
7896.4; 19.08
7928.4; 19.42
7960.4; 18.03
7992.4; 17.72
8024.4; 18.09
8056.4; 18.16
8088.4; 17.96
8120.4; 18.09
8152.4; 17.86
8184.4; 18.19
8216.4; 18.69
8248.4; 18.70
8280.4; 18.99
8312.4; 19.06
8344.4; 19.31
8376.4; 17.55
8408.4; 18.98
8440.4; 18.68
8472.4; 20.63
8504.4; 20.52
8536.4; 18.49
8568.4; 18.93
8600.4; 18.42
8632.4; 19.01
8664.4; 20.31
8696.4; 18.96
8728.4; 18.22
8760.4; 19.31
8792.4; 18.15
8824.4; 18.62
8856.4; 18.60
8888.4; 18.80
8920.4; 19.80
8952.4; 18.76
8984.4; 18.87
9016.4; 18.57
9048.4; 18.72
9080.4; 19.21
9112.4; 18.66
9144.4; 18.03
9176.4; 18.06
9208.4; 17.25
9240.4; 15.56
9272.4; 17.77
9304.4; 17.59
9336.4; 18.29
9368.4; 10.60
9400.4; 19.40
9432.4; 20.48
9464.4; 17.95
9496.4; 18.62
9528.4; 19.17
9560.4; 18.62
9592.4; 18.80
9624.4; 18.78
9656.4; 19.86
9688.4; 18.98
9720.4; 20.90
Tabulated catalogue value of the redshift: 0.290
